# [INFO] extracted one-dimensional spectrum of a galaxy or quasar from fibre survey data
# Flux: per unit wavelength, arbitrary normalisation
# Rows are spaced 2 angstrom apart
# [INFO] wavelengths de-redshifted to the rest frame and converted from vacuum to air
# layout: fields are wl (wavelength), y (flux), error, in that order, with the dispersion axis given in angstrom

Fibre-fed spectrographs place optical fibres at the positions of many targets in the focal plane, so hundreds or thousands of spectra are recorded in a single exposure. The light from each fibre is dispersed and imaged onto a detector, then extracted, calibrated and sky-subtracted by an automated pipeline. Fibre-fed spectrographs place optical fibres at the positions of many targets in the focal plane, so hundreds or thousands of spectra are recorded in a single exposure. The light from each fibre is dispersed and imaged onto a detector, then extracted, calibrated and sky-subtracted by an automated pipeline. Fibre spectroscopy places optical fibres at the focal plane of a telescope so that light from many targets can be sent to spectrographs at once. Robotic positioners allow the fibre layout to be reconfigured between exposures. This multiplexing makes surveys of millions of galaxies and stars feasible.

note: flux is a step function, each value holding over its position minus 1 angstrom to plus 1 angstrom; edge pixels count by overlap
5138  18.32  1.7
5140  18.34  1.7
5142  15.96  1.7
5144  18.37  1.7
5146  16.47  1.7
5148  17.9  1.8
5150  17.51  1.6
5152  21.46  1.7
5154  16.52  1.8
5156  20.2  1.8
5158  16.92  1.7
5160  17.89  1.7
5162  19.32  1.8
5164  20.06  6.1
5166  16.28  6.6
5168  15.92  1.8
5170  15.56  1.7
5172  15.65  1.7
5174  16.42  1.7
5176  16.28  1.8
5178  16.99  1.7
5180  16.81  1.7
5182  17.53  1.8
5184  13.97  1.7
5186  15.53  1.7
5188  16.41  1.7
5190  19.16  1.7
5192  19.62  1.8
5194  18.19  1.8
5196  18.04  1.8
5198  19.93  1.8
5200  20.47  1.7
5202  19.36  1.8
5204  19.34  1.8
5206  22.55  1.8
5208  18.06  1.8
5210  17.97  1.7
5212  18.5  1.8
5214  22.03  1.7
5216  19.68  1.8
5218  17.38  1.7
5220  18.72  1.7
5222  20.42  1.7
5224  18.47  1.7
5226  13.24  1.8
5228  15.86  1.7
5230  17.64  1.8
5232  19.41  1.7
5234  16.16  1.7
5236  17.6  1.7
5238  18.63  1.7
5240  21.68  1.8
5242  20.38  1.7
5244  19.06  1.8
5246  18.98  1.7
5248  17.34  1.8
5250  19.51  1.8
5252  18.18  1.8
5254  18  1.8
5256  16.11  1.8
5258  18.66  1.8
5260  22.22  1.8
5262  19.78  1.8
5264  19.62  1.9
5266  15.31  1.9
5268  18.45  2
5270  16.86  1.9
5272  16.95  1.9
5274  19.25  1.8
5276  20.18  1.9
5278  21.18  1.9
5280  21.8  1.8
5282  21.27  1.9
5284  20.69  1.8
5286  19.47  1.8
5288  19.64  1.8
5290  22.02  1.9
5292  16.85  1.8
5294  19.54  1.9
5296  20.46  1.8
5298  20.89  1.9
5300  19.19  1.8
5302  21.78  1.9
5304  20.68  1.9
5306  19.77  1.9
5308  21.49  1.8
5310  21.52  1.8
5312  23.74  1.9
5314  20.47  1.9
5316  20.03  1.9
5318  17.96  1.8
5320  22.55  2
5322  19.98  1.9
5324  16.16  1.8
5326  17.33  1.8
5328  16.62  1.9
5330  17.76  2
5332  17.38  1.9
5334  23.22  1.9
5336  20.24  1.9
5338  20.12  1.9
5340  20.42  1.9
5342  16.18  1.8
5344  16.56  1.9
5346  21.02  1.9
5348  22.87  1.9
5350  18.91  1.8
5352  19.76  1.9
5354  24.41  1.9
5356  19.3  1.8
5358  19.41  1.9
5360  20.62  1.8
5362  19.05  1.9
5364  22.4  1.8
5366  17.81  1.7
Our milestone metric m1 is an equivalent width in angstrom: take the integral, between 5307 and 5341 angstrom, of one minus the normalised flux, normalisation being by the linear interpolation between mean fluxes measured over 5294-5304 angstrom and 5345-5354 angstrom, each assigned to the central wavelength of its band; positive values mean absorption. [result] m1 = 1.5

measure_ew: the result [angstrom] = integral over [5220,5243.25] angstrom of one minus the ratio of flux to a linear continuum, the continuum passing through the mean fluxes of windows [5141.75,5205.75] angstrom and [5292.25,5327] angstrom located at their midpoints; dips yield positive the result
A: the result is 0.8 angstrom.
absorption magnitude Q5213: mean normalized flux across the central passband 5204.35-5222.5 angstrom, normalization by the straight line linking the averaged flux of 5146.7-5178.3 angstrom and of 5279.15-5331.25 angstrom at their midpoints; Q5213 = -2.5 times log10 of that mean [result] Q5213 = -0.06 mag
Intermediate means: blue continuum 17.6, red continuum 20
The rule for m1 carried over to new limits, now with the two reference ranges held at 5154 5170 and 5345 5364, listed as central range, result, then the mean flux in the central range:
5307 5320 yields -0.6 angstrom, 21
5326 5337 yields 0.8 angstrom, 18.9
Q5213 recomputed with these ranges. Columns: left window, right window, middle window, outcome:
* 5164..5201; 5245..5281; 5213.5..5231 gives -0.003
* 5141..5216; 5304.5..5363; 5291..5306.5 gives -0.026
